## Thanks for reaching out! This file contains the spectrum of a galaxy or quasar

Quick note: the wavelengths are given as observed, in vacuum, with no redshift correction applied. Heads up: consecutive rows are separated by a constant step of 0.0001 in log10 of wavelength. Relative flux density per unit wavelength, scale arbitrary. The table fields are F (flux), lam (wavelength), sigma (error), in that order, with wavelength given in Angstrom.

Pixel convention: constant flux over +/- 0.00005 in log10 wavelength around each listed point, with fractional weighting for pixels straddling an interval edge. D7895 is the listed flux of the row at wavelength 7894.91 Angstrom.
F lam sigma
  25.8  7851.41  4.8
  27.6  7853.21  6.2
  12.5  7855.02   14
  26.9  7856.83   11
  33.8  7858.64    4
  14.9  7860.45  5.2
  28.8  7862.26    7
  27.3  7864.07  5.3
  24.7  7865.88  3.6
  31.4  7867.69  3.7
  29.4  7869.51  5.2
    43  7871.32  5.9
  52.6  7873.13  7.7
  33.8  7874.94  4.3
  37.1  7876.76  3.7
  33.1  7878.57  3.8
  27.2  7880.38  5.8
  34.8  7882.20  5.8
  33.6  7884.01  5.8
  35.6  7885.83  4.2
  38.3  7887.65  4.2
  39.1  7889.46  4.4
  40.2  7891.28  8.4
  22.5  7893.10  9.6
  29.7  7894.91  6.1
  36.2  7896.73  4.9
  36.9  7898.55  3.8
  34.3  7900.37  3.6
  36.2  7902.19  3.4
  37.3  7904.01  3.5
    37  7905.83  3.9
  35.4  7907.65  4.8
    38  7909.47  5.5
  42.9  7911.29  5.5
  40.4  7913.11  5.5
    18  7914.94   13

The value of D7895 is 29.7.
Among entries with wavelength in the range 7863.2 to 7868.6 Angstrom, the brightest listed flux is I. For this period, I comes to 31.4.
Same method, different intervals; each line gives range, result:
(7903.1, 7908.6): 37.3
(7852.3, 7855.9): 27.6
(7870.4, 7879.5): 52.6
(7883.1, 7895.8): 40.2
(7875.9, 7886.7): 37.1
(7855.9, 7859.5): 33.8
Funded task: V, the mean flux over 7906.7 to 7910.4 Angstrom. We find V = 36.8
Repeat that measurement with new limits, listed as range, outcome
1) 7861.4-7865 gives 28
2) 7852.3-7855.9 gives 20.2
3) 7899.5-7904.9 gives 35.9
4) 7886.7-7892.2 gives 39.1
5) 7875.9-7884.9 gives 33.2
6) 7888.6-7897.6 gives 33.5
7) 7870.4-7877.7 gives 41.6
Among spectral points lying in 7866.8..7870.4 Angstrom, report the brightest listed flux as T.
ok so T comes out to 31.4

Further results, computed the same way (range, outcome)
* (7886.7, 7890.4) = 39.1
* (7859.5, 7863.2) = 28.8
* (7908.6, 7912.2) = 42.9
